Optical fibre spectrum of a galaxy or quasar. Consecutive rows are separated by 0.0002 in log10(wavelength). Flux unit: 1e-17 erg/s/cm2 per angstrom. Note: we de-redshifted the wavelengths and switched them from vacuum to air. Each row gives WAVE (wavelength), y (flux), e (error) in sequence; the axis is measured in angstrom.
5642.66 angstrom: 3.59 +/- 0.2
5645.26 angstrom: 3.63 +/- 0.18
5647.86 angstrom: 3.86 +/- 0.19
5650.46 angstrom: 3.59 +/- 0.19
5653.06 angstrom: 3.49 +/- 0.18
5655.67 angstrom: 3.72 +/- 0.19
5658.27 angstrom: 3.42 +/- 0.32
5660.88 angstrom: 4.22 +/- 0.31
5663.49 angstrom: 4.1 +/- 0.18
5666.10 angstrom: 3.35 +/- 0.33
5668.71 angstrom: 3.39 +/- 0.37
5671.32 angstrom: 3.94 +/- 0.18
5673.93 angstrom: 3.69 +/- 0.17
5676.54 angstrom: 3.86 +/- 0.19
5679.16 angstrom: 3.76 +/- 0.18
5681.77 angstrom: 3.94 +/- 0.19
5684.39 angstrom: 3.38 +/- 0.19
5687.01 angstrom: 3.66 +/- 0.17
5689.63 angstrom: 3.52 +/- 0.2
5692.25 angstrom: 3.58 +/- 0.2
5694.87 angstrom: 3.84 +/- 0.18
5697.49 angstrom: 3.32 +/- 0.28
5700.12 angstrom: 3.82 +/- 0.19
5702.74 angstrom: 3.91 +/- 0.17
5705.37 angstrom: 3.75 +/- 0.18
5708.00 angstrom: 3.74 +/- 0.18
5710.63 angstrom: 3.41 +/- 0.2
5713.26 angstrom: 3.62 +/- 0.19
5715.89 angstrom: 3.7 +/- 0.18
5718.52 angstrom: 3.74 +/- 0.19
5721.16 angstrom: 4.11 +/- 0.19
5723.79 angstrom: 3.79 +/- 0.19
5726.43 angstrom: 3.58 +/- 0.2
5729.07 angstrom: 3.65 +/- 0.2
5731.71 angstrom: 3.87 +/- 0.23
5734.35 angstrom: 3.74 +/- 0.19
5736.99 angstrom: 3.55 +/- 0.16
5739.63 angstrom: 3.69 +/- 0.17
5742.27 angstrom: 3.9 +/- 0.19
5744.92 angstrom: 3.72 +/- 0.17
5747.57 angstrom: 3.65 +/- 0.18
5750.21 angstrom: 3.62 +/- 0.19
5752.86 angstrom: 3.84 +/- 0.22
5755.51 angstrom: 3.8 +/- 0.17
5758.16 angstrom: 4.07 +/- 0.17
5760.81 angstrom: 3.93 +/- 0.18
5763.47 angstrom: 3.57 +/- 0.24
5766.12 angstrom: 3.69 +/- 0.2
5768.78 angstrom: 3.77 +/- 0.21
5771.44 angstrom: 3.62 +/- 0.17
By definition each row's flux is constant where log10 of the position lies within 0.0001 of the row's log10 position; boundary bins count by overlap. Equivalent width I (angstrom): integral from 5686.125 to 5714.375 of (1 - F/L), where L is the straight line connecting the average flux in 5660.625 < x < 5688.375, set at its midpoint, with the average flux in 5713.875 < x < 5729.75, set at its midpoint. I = 0.7 angstrom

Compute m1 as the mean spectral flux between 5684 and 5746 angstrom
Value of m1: 3.7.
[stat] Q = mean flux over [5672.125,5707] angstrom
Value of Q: 3.7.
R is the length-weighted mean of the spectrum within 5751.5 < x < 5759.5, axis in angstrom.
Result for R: 3.9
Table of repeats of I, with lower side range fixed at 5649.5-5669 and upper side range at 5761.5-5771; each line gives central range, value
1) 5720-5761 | -1.05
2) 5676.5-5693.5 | 0.09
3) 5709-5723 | -0.15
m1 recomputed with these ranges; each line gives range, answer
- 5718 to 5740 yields 3.75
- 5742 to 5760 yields 3.8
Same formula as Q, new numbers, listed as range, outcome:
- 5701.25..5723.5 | 3.75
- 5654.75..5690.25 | 3.71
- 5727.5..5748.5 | 3.72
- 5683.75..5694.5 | 3.57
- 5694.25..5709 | 3.72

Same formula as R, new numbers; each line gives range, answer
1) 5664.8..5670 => 3.37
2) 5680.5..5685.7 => 3.66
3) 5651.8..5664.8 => 3.79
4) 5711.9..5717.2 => 3.66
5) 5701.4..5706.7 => 3.83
